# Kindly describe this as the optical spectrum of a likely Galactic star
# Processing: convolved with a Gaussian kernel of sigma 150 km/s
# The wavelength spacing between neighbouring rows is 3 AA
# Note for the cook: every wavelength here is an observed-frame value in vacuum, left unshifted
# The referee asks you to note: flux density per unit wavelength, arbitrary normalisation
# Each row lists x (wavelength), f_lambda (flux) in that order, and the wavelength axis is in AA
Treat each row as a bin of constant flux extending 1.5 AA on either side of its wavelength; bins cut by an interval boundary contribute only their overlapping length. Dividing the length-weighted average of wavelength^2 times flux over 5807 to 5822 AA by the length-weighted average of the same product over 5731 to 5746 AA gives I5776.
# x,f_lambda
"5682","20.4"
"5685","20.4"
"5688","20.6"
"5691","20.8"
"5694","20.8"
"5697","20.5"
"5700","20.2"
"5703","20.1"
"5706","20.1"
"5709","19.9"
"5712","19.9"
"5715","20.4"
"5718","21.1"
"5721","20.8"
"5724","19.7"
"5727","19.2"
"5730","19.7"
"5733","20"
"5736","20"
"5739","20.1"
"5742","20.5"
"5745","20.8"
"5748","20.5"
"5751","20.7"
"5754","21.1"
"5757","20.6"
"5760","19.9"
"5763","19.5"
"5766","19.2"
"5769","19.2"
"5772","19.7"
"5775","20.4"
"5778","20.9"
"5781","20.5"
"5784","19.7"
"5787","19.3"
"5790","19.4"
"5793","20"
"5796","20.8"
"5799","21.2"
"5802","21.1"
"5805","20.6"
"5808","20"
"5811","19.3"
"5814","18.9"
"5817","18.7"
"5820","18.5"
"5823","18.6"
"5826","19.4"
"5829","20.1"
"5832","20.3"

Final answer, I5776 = 1.0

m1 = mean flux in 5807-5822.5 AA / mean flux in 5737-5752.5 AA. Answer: 0.93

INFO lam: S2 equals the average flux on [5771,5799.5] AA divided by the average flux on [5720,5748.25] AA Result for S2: 1.00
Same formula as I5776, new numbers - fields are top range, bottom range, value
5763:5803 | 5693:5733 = 1.02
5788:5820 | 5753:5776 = 1.01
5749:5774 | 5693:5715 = 1.01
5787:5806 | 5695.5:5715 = 1.05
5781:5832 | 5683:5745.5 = 1.01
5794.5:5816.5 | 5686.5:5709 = 1.03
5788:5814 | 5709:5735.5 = 1.03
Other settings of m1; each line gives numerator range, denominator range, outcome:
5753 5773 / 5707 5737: 0.99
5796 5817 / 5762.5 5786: 1.01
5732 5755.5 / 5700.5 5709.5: 1.02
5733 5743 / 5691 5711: 0.99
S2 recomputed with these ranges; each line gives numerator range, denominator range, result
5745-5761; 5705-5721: 1.01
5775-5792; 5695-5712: 0.99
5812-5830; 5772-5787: 0.94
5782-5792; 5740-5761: 0.95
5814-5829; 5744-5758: 0.91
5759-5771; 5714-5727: 0.96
